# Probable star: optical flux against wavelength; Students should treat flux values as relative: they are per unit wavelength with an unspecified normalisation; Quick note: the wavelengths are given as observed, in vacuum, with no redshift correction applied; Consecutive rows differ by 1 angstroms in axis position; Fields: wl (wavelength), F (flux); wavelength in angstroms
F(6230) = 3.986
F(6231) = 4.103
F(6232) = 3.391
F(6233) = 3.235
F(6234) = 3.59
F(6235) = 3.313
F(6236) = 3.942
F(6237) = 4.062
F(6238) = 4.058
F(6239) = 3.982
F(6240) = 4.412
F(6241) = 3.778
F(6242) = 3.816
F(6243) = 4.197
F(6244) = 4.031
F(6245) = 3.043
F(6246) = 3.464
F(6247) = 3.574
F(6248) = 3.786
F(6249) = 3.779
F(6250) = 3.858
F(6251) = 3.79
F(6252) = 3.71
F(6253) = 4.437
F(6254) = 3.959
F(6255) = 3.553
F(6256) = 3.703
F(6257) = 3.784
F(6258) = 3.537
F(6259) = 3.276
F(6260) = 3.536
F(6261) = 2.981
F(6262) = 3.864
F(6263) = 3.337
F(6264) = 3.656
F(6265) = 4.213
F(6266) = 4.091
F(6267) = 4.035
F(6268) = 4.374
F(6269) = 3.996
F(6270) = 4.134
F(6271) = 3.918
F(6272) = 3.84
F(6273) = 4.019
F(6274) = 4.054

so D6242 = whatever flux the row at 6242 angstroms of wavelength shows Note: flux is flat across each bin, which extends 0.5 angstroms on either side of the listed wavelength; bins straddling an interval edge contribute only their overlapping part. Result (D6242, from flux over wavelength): 3.816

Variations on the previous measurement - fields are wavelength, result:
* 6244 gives 4.031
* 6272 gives 3.84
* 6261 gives 2.981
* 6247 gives 3.574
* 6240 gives 4.412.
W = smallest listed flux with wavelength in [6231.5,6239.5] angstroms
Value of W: 3.235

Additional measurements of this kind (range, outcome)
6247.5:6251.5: 3.779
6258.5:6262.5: 2.981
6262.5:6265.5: 3.337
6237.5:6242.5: 3.778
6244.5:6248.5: 3.043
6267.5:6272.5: 3.84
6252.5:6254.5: 3.959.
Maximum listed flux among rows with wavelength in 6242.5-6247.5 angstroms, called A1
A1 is 4.197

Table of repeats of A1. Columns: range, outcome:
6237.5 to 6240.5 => 4.412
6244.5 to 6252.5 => 3.858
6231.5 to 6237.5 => 4.062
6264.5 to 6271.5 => 4.374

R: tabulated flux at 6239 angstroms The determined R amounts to 3.982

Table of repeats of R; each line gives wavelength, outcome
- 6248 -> 3.786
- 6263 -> 3.337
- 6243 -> 4.197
